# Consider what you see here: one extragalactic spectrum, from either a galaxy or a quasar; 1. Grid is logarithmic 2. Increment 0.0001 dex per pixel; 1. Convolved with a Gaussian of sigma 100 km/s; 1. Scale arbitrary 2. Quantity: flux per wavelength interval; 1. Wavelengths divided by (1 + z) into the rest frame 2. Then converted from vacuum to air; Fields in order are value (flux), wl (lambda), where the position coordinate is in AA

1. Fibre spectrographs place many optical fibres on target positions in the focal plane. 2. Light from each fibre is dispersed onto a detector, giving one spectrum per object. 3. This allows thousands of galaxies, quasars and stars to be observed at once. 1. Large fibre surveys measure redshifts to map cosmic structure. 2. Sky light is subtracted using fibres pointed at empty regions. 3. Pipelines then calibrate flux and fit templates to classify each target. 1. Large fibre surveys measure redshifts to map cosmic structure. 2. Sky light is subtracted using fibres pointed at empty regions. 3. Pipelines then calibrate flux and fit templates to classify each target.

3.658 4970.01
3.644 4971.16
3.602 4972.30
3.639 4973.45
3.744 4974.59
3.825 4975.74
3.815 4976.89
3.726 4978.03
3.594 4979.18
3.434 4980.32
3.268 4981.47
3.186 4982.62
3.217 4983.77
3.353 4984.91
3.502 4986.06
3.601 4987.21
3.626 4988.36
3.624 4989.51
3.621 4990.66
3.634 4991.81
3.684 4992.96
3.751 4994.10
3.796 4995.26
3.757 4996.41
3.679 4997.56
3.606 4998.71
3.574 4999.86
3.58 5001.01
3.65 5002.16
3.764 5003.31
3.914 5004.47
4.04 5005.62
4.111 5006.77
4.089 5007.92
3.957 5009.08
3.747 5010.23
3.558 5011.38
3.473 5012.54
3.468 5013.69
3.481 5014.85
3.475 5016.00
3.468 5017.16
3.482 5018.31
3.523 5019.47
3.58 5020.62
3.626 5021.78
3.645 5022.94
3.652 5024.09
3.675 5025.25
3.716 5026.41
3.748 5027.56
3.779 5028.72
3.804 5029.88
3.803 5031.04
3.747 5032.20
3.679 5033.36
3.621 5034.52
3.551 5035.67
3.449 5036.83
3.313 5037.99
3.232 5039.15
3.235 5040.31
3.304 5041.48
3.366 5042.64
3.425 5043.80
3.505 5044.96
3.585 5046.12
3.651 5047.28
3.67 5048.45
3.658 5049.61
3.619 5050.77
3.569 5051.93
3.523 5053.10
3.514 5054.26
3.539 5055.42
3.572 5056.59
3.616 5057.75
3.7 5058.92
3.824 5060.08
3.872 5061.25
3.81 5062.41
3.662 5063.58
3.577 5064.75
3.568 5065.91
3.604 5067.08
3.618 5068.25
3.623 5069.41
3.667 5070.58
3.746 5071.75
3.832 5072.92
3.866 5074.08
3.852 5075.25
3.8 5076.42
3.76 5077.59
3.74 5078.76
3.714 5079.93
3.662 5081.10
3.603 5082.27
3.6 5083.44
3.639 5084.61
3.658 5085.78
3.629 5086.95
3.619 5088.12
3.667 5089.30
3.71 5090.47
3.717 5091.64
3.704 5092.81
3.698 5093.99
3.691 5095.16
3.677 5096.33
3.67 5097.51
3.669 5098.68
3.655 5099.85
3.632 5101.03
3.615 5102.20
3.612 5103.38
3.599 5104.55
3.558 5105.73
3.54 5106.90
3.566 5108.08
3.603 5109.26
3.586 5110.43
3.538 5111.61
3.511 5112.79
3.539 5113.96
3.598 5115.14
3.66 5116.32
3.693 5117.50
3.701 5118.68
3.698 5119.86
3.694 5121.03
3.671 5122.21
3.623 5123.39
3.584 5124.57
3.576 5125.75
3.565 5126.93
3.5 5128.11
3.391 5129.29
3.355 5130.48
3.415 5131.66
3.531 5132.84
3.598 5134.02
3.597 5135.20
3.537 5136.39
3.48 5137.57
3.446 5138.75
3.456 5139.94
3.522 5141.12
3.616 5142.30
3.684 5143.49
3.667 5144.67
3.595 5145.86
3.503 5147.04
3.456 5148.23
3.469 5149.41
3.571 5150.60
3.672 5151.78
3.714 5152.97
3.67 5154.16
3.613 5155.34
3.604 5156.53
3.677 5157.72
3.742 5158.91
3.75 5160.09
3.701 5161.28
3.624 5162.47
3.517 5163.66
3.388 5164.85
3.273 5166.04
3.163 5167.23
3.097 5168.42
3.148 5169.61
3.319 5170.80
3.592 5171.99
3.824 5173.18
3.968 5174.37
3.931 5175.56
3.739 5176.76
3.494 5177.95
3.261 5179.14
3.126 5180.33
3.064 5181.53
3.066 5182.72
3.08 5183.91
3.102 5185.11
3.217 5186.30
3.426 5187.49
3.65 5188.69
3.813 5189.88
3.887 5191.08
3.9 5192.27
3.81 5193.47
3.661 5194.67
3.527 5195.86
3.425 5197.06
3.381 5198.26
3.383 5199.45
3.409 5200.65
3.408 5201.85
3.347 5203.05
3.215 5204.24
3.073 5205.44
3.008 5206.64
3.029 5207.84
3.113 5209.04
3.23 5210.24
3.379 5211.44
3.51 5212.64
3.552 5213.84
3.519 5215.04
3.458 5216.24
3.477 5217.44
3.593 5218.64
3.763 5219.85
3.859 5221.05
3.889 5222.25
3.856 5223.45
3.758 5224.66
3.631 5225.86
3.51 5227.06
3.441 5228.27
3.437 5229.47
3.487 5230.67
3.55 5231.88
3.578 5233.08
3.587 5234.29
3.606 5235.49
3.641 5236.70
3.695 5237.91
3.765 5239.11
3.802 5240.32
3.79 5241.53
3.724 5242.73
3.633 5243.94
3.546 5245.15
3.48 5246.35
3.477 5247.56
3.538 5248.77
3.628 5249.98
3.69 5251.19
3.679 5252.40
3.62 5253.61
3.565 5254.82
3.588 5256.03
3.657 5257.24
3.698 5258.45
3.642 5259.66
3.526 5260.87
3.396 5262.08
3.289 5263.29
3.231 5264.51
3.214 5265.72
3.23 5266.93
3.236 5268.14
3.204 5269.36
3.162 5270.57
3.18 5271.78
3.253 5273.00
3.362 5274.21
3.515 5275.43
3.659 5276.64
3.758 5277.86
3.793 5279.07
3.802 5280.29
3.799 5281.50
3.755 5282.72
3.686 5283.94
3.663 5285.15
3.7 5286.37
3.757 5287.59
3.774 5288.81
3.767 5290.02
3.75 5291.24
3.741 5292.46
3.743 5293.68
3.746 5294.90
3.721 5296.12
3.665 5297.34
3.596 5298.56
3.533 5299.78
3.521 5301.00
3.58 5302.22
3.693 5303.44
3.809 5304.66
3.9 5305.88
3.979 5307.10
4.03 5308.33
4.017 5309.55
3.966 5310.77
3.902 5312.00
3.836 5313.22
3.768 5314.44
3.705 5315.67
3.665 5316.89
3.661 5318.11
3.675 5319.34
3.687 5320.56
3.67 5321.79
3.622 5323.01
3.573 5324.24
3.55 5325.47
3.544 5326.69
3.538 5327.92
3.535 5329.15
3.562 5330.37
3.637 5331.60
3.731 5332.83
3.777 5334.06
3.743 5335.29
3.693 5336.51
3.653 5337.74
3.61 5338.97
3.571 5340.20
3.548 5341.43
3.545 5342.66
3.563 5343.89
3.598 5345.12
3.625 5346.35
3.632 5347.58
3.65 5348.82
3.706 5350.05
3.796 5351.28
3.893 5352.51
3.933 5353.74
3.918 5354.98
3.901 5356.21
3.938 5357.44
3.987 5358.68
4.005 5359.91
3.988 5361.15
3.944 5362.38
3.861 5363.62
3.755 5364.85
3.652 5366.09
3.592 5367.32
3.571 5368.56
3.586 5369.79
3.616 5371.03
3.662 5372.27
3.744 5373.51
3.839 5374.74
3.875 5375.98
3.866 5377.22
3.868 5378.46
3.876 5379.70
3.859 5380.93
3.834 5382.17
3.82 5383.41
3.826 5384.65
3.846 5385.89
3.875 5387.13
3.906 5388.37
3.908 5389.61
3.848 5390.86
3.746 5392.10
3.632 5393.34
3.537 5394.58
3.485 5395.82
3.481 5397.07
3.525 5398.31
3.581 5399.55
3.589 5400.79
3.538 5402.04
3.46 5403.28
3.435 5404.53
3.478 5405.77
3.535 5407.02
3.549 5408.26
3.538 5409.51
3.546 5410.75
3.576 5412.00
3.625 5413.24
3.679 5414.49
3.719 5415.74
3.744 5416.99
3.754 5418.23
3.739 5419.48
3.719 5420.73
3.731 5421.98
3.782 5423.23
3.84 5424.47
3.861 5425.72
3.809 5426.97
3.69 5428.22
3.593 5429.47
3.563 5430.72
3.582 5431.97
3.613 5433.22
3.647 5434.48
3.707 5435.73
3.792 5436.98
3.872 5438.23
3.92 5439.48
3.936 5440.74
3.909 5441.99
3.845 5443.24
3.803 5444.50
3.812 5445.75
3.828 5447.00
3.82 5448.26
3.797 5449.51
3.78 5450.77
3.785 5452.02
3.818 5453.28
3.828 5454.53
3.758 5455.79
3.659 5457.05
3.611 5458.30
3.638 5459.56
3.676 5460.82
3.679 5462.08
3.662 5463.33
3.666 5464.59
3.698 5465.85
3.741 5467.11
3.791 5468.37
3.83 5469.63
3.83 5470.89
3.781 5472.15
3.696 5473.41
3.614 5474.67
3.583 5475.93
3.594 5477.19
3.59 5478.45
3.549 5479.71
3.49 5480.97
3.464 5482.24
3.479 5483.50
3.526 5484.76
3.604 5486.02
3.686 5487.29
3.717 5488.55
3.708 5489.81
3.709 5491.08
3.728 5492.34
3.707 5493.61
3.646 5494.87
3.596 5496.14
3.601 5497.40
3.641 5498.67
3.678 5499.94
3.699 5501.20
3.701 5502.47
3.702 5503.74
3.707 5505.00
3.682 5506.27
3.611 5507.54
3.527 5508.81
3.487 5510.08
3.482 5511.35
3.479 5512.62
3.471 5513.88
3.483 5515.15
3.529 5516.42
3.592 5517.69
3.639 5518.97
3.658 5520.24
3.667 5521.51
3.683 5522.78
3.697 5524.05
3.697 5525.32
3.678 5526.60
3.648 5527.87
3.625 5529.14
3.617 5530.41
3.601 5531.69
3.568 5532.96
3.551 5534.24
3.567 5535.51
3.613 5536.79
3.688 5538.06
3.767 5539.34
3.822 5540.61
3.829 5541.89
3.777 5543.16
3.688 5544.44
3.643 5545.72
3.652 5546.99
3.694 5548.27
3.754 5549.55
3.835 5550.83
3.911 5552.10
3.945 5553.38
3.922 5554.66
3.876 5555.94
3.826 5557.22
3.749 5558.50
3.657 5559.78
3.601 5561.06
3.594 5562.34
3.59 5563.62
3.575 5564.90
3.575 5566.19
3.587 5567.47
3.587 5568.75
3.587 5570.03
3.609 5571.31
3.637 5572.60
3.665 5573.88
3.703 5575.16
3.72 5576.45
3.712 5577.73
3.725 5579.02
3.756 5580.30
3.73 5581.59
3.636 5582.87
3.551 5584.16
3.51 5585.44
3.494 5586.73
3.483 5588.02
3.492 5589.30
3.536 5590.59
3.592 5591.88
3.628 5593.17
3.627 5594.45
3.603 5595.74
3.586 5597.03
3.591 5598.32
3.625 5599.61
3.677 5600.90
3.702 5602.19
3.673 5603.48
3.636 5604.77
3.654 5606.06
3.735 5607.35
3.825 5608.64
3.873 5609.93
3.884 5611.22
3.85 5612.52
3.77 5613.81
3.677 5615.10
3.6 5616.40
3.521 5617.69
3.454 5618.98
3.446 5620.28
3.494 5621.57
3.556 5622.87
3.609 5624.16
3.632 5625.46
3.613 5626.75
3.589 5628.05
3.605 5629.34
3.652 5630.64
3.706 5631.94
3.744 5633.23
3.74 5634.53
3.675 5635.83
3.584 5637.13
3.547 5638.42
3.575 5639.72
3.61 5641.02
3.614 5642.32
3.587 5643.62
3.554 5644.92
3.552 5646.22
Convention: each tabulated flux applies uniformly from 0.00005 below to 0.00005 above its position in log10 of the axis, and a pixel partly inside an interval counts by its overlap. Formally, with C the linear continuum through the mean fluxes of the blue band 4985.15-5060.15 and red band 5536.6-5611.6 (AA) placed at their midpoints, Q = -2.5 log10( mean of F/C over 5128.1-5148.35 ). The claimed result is 0.04 mag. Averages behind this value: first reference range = 3.62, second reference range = 3.68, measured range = 3.52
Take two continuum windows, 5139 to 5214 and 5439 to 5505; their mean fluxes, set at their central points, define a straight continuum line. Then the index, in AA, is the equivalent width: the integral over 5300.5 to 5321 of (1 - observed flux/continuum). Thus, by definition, -1.2 AA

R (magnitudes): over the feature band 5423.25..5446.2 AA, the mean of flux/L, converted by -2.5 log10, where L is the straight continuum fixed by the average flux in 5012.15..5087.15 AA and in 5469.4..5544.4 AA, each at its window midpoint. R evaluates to -0.04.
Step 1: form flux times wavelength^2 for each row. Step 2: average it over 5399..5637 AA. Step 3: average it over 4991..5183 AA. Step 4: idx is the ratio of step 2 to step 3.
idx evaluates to 1.2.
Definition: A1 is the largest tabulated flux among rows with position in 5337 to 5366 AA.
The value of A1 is 4.005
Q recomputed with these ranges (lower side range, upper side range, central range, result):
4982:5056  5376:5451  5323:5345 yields 0.03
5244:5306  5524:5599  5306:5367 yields -0.04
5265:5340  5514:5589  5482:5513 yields 0.01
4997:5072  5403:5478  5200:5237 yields 0.06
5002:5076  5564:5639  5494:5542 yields 0.00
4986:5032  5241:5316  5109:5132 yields 0.03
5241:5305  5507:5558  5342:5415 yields -0.03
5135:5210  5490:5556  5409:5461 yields -0.03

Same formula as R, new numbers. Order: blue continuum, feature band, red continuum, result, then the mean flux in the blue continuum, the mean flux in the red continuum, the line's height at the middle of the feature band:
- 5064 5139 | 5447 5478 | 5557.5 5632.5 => -0.027 mag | 3.63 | 3.63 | 3.63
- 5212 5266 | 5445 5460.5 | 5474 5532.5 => -0.044 mag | 3.59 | 3.61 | 3.61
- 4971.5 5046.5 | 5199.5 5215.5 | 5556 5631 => 0.103 mag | 3.61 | 3.64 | 3.62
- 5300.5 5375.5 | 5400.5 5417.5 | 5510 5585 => 0.041 mag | 3.73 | 3.67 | 3.71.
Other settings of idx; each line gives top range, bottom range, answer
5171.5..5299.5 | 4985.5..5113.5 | 1.04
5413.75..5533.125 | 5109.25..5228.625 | 1.17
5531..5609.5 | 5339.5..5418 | 1.06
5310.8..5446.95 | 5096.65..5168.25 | 1.14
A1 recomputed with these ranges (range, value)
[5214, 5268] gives 3.889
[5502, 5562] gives 3.945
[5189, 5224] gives 3.9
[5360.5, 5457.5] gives 3.988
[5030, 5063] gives 3.872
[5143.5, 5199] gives 3.968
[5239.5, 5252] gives 3.802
